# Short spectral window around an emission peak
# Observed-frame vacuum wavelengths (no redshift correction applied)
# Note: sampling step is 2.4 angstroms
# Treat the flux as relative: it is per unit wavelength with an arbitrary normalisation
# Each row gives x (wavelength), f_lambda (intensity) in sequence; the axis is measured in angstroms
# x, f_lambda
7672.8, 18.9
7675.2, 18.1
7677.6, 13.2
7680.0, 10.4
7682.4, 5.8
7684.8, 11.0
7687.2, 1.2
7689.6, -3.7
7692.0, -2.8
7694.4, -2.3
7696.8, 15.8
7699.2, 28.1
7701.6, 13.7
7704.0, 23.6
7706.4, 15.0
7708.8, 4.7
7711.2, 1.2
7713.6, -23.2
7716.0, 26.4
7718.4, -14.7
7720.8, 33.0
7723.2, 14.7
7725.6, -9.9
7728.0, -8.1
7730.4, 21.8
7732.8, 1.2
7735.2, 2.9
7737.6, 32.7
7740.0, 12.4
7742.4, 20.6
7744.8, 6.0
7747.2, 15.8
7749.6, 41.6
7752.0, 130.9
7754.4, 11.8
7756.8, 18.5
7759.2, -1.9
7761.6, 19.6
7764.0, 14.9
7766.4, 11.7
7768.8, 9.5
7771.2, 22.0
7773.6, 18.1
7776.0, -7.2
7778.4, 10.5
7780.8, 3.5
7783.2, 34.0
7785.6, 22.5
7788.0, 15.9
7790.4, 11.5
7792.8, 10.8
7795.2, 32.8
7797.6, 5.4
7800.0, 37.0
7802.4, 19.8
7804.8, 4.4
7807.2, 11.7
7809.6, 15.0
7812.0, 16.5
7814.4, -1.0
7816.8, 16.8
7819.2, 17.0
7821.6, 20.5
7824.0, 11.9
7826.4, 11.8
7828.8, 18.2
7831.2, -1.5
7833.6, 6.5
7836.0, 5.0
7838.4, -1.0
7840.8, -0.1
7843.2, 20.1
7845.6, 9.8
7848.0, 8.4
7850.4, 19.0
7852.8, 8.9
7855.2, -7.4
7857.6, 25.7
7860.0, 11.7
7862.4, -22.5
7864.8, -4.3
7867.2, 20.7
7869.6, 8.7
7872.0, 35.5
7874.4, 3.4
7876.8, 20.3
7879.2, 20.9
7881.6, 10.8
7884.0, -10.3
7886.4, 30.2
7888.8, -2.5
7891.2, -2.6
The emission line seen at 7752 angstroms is H-gamma 4340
